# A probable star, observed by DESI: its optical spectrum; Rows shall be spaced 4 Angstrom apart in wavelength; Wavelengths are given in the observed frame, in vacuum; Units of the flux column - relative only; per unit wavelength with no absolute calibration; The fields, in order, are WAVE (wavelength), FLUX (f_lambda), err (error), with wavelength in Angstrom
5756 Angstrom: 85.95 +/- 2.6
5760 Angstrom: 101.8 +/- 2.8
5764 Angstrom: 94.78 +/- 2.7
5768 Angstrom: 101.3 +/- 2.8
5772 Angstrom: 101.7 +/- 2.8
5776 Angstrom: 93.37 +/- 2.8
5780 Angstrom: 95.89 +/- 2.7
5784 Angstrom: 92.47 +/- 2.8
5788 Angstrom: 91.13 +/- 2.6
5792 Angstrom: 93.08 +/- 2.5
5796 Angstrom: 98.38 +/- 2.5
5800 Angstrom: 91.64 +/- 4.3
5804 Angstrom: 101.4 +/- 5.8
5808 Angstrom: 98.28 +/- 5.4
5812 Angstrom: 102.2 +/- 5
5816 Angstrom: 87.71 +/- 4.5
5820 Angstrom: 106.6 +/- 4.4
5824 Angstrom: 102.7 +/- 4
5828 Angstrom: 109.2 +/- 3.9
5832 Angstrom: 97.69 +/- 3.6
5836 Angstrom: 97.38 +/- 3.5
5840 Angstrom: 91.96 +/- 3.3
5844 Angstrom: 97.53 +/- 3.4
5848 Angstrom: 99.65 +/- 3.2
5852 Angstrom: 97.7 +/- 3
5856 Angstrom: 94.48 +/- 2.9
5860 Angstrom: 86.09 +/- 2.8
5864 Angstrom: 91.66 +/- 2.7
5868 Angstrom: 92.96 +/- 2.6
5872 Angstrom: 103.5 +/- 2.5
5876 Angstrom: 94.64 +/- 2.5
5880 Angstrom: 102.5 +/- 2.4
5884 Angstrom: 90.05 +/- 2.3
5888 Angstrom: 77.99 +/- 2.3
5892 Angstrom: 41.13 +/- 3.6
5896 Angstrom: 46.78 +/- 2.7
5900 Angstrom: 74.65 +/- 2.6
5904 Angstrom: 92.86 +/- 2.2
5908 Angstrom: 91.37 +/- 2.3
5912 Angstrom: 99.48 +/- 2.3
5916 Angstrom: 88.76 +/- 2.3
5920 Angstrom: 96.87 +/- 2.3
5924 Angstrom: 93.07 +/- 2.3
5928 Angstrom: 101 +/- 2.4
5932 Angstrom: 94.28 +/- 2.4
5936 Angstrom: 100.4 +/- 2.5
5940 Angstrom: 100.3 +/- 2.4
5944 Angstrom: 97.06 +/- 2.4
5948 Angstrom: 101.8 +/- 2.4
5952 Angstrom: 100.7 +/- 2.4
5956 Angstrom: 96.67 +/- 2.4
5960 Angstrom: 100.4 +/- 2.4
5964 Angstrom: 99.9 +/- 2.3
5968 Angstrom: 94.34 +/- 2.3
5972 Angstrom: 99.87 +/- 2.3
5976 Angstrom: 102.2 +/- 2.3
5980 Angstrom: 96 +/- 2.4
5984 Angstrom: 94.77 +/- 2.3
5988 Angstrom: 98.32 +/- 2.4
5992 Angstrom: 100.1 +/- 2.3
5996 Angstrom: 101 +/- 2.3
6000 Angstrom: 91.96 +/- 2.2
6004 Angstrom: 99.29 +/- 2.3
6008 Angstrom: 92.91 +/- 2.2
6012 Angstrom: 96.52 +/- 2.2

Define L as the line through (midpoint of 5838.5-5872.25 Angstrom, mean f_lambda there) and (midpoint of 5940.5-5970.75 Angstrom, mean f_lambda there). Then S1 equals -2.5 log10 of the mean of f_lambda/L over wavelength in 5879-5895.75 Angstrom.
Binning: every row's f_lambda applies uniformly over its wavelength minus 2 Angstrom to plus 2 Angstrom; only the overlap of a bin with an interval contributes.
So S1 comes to 0.29 mag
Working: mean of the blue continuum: 94.7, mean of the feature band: 73.2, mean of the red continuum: 98.8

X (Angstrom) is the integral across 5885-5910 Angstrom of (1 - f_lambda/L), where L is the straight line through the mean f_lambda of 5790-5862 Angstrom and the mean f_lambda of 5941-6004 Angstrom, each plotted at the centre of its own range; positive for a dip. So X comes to 6.73 Angstrom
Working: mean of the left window 97.4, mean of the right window 98.4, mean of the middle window 71.6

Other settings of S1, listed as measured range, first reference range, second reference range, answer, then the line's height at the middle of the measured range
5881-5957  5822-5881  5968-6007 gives 0.102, 97.5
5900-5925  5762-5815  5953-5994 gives 0.062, 97.7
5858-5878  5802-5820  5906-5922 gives 0.026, 96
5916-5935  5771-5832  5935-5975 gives 0.035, 98.9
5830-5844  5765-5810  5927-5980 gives 0.012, 97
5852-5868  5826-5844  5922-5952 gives 0.078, 98.8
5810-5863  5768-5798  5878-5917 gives -0.107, 88.4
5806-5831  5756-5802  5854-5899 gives -0.117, 90.7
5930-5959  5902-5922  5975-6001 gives -0.036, 95.6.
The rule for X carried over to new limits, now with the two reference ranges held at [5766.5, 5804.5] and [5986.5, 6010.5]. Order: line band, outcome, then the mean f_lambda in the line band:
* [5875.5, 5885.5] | 0.0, 96.2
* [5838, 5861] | 0.3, 94.9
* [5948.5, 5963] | -0.4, 99.6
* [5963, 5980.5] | -0.3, 98.6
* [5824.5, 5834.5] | -0.7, 103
